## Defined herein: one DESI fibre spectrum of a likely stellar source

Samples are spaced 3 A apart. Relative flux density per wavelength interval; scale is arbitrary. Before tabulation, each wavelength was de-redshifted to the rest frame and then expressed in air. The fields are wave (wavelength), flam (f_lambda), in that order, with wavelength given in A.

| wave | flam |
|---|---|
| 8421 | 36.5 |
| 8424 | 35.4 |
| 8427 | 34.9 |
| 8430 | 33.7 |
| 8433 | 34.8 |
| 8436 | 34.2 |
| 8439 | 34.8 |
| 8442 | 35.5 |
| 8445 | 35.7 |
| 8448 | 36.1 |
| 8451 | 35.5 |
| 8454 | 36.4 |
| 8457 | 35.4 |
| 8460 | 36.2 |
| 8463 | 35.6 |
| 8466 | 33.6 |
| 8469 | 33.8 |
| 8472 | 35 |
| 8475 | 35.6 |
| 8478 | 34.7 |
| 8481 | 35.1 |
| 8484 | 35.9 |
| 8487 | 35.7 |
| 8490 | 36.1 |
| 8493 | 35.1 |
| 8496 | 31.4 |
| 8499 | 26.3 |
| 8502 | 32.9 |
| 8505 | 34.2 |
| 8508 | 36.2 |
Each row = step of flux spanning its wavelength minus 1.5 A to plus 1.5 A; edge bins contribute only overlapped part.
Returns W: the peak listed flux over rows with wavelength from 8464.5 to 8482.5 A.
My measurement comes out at 35.6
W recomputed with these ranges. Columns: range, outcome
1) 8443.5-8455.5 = 36.4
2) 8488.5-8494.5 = 36.1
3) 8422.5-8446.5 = 35.7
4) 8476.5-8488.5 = 35.9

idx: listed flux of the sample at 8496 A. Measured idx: 31.4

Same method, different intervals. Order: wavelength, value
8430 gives 33.7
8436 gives 34.2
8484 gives 35.9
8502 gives 32.9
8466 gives 33.6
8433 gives 34.8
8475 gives 35.6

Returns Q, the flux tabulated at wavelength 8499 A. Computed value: 26.3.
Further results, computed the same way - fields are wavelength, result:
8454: 36.4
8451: 35.5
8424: 35.4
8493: 35.1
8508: 36.2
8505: 34.2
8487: 35.7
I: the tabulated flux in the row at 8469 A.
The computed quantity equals 33.8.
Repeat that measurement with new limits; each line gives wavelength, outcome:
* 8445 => 35.7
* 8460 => 36.2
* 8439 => 34.8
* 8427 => 34.9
